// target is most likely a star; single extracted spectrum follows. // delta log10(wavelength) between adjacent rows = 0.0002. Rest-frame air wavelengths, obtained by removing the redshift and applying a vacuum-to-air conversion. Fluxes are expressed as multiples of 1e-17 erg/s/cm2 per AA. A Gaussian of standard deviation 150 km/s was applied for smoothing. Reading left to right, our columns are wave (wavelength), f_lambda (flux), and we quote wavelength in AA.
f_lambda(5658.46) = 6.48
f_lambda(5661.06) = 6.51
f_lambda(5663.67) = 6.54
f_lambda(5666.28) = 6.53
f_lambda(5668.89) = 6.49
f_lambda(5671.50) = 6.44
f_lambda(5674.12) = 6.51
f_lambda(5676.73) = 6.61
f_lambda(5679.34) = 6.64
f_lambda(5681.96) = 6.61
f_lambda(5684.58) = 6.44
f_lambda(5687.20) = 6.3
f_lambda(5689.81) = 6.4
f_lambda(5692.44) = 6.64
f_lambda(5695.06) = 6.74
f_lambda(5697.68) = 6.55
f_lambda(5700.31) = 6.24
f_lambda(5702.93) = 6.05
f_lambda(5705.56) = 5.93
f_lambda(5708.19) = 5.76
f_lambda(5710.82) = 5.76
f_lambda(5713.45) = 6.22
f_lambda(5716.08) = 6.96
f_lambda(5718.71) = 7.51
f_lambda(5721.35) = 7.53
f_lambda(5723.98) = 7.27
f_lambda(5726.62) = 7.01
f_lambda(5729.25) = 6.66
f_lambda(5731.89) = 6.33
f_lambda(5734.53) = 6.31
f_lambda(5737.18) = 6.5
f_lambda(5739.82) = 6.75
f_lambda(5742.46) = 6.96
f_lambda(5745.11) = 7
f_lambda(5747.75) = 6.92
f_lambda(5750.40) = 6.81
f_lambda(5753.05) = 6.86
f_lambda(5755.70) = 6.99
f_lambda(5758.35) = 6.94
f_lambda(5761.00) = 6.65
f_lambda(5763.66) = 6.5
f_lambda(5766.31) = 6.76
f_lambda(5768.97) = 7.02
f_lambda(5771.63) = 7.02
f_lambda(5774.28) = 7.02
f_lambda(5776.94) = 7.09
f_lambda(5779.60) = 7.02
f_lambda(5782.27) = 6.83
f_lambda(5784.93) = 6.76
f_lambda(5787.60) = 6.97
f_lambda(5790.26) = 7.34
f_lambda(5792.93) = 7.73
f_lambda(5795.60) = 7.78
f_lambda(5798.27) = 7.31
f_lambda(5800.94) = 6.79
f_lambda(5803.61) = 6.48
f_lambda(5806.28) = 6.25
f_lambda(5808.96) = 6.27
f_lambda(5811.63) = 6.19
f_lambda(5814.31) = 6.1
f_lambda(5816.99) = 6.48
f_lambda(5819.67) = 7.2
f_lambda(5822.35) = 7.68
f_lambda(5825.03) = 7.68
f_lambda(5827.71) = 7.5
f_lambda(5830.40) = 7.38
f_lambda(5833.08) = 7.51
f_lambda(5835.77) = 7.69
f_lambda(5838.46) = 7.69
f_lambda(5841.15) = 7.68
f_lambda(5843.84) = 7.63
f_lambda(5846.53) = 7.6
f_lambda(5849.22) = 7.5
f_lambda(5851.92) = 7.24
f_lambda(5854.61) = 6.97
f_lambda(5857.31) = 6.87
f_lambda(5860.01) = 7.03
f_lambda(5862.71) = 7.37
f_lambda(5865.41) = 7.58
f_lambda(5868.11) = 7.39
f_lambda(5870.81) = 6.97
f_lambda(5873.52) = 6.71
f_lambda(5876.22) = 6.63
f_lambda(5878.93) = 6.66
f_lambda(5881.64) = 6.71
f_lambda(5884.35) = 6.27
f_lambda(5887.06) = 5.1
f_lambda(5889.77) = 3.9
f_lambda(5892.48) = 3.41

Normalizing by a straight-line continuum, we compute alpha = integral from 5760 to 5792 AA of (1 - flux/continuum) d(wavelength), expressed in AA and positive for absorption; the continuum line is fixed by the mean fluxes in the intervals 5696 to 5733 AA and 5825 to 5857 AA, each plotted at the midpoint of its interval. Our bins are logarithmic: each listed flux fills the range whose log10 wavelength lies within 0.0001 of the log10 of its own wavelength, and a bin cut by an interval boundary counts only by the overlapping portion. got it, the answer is 0.4 AA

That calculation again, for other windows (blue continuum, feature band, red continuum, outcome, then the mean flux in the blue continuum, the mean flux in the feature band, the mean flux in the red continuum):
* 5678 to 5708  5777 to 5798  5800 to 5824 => -2.0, 6.39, 7.2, 6.62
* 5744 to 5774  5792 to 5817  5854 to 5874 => 0.9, 6.87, 6.73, 7.13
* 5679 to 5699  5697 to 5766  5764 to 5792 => 0.9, 6.53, 6.66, 6.98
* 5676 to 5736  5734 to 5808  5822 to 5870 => 0.5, 6.54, 6.91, 7.43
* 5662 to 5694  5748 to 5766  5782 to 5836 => 0.1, 6.51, 6.8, 7.04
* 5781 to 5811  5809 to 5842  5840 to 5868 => -0.2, 6.94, 7.19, 7.35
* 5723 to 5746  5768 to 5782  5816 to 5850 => 0.1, 6.74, 7.02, 7.49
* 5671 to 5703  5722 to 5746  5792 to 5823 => -0.5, 6.49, 6.77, 6.82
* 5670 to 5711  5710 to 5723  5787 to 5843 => -0.6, 6.37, 6.85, 7.14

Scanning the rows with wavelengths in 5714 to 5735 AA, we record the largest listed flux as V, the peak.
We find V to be 7.53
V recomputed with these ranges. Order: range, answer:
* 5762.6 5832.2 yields 7.78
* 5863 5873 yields 7.58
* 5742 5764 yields 7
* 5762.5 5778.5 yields 7.09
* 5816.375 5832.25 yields 7.68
